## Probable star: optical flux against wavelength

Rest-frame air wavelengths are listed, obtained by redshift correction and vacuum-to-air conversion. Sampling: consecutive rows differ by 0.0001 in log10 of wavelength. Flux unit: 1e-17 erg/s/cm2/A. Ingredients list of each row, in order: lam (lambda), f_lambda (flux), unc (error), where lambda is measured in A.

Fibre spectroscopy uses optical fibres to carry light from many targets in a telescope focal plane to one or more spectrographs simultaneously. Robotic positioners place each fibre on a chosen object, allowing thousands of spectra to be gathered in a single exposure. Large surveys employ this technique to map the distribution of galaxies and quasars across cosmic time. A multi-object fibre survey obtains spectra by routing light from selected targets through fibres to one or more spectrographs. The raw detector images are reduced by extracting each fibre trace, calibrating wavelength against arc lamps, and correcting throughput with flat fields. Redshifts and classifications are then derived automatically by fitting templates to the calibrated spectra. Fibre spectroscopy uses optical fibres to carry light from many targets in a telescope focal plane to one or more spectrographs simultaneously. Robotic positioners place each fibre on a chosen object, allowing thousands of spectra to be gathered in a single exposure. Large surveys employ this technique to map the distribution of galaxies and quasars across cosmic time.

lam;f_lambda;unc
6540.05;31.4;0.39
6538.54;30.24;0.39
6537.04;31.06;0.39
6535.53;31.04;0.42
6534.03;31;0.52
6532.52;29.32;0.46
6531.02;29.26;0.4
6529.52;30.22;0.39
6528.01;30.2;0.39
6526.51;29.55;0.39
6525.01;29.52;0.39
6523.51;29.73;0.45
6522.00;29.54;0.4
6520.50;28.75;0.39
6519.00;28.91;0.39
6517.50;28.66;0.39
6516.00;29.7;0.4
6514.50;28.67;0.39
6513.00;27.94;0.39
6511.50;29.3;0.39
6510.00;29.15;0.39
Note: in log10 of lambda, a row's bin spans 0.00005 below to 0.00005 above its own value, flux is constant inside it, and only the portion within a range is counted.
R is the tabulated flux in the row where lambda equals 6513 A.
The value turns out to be 27.94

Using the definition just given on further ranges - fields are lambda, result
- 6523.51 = 29.73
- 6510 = 29.15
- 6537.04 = 31.06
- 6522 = 29.54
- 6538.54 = 30.24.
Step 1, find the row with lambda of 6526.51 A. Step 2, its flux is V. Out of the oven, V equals 29.55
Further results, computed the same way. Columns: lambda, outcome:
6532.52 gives 29.32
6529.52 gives 30.22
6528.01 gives 30.2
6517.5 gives 28.66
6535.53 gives 31.04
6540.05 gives 31.4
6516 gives 29.7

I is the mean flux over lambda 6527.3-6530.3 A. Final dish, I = 30.2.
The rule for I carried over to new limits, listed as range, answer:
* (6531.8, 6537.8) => 30.6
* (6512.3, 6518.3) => 28.8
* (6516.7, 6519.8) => 28.8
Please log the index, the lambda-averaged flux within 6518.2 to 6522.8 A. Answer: 29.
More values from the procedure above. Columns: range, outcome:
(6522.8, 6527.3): 29.7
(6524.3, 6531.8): 29.8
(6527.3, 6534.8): 30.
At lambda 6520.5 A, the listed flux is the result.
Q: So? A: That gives 28.75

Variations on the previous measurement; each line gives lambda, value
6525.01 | 29.52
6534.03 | 31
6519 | 28.91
